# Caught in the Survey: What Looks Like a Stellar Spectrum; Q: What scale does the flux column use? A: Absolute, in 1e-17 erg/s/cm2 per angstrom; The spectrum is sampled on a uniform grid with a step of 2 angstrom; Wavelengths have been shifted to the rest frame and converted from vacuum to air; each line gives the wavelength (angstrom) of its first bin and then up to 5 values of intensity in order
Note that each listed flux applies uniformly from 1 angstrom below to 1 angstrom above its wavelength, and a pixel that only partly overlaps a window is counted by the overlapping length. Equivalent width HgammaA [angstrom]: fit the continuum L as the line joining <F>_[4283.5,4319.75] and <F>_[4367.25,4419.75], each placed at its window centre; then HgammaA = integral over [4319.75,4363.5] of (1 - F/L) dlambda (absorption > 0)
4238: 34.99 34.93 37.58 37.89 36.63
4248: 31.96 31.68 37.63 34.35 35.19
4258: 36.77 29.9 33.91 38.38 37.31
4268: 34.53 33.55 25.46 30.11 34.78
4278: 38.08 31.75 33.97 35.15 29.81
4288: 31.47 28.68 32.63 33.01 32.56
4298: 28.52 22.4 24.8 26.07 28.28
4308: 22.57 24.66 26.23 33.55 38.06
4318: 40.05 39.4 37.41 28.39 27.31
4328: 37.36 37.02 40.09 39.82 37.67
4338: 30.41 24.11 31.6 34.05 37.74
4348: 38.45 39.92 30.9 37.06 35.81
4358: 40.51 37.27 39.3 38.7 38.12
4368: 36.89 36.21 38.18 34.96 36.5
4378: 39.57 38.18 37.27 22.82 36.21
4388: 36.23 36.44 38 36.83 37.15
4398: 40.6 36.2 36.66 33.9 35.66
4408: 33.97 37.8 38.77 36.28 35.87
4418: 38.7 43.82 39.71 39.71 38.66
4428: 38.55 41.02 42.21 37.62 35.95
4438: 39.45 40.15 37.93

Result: -3.5 angstrom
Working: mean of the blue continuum 30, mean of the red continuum 36.5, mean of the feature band 35.5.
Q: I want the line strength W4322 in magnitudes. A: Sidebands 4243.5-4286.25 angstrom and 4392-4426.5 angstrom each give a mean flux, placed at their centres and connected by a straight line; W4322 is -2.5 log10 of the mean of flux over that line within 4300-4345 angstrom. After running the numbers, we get 0.113 mag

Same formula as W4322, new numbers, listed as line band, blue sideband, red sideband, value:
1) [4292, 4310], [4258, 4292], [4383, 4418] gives 0.22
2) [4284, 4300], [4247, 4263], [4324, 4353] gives 0.12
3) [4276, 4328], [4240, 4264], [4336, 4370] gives 0.14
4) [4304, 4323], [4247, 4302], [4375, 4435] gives 0.07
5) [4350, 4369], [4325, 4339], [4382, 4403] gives -0.05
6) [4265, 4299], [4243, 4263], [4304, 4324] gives 0.03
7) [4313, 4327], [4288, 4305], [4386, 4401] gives -0.14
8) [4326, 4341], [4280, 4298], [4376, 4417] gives -0.03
